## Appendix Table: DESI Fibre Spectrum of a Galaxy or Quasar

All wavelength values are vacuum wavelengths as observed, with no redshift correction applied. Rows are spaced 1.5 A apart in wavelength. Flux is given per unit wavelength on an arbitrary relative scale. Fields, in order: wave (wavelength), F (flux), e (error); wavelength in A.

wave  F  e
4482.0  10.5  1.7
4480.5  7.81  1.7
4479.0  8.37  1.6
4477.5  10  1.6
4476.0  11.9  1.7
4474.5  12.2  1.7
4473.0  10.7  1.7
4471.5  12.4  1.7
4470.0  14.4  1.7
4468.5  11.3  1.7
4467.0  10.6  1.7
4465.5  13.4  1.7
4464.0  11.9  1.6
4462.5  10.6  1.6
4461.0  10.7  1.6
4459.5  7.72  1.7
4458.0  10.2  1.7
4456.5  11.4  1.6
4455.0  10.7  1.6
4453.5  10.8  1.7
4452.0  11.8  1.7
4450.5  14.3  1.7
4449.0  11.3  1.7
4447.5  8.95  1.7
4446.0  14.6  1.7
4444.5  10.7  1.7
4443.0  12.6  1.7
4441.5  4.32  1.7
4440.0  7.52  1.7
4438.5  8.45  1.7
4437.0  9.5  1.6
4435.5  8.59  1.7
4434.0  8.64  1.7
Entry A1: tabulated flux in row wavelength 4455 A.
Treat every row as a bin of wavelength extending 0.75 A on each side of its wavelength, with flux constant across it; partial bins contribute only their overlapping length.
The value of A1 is 10.7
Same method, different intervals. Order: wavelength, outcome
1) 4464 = 11.9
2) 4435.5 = 8.59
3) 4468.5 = 11.3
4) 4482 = 10.5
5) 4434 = 8.64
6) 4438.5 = 8.45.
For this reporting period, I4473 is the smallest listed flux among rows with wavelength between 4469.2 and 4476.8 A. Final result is 10.7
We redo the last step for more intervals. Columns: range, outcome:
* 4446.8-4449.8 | 8.95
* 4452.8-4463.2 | 7.72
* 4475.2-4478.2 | 10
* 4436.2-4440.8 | 7.52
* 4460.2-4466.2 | 10.6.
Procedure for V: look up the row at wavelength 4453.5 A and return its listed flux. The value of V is 10.8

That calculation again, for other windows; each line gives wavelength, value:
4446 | 14.6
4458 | 10.2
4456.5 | 11.4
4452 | 11.8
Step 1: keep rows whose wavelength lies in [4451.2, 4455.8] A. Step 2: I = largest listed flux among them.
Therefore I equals 11.8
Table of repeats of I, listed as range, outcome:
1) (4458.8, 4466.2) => 13.4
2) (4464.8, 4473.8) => 14.4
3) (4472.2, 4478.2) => 12.2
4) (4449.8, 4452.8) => 14.3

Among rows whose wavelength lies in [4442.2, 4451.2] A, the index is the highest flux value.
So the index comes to 14.6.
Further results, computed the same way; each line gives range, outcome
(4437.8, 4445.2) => 12.6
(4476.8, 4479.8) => 10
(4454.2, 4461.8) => 11.4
